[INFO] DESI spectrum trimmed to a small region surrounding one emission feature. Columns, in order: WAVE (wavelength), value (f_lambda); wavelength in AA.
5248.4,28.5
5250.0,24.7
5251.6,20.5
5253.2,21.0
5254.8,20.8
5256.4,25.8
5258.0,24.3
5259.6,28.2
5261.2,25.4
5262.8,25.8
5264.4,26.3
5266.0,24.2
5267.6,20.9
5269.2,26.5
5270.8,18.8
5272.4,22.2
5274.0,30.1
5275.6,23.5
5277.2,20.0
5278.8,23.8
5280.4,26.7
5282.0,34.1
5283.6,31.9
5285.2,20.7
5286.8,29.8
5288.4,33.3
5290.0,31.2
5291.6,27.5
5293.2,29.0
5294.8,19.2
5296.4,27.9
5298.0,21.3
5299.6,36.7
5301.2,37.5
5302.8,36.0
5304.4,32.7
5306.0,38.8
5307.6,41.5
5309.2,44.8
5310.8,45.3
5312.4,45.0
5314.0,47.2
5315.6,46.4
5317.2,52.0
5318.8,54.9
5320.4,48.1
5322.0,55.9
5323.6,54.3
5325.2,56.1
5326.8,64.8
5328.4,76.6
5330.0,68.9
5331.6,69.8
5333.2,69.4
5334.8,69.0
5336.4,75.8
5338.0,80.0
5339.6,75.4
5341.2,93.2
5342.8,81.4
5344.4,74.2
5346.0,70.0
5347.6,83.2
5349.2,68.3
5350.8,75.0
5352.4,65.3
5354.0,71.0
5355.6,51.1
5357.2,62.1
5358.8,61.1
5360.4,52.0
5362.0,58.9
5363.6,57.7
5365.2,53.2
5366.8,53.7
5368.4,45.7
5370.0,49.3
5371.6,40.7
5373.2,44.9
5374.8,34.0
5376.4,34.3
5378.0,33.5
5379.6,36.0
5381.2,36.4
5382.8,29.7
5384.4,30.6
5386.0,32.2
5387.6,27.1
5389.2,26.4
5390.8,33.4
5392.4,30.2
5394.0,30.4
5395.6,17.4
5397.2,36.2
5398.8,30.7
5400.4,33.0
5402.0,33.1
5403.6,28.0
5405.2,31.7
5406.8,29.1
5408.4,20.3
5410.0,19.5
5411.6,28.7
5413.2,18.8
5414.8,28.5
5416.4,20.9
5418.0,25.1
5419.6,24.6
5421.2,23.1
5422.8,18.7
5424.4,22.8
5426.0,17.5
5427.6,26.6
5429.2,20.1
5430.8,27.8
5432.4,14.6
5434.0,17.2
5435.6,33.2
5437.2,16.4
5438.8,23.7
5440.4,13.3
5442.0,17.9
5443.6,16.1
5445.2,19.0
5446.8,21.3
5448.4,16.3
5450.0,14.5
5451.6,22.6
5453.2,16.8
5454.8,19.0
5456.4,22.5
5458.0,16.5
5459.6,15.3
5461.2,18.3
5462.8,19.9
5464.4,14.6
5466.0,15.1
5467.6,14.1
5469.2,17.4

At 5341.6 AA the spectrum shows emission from Mg II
